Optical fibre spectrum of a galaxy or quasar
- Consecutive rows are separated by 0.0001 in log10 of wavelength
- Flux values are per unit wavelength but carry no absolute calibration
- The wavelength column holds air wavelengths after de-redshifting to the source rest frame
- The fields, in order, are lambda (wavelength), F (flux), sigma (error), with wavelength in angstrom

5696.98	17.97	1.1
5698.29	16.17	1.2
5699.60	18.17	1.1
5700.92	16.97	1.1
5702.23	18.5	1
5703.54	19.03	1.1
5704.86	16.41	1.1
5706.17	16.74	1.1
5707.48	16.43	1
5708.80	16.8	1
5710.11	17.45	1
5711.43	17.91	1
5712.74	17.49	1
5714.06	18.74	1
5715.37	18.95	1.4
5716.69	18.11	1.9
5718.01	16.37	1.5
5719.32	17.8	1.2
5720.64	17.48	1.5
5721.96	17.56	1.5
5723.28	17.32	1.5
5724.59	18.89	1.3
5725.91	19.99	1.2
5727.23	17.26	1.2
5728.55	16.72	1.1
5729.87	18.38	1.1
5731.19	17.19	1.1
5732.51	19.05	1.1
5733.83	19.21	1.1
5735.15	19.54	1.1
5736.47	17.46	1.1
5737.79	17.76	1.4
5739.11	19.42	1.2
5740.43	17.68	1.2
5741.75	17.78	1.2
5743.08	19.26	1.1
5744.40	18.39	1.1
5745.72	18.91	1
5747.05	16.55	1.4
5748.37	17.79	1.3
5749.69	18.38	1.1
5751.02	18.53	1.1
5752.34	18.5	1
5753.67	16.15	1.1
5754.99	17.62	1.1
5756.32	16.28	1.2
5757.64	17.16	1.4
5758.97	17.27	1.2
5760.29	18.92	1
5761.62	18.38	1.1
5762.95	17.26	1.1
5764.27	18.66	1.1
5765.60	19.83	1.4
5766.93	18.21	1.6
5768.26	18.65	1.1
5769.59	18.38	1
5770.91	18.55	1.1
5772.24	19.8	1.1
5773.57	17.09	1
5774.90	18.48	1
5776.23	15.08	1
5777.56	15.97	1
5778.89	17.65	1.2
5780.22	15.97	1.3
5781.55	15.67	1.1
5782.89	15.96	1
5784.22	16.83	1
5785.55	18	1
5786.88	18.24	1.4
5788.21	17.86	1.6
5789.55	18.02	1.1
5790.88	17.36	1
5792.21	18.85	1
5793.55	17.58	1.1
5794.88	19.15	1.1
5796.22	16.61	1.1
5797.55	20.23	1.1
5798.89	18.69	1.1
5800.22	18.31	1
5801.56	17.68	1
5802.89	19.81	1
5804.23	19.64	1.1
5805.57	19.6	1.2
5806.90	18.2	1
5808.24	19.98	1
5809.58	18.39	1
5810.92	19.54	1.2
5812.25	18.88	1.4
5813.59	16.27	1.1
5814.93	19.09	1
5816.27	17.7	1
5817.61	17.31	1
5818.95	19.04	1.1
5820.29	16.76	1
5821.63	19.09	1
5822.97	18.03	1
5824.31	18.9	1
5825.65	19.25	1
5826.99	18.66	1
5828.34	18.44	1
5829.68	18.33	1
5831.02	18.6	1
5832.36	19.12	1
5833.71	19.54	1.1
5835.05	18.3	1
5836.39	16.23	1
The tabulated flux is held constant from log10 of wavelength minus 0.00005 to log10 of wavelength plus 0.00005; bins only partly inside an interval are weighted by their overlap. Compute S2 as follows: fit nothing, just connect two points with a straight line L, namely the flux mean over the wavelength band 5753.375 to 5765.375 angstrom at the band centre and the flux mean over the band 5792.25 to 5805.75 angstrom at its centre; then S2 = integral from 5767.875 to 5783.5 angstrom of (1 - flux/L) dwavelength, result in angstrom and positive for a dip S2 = 0.7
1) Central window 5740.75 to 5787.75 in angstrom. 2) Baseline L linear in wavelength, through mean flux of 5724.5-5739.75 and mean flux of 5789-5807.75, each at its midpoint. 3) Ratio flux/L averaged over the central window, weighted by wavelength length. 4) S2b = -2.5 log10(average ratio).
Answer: 0.05 mag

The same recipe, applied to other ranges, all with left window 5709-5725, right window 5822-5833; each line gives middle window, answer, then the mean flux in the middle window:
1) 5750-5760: 0.04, 17.5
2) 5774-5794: 0.07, 17.2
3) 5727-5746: -0.02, 18.3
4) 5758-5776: -0.01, 18.3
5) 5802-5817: -0.02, 18.8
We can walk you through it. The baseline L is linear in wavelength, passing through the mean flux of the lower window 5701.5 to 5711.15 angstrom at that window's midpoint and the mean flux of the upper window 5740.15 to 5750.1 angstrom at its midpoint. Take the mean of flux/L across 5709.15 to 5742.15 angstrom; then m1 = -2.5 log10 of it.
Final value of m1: -0.020 mag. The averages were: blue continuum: 17.4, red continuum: 18.1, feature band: 18.1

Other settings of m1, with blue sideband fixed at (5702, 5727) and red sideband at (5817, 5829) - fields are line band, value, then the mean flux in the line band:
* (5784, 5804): -0.003 mag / 18.3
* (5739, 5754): -0.009 mag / 18.1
